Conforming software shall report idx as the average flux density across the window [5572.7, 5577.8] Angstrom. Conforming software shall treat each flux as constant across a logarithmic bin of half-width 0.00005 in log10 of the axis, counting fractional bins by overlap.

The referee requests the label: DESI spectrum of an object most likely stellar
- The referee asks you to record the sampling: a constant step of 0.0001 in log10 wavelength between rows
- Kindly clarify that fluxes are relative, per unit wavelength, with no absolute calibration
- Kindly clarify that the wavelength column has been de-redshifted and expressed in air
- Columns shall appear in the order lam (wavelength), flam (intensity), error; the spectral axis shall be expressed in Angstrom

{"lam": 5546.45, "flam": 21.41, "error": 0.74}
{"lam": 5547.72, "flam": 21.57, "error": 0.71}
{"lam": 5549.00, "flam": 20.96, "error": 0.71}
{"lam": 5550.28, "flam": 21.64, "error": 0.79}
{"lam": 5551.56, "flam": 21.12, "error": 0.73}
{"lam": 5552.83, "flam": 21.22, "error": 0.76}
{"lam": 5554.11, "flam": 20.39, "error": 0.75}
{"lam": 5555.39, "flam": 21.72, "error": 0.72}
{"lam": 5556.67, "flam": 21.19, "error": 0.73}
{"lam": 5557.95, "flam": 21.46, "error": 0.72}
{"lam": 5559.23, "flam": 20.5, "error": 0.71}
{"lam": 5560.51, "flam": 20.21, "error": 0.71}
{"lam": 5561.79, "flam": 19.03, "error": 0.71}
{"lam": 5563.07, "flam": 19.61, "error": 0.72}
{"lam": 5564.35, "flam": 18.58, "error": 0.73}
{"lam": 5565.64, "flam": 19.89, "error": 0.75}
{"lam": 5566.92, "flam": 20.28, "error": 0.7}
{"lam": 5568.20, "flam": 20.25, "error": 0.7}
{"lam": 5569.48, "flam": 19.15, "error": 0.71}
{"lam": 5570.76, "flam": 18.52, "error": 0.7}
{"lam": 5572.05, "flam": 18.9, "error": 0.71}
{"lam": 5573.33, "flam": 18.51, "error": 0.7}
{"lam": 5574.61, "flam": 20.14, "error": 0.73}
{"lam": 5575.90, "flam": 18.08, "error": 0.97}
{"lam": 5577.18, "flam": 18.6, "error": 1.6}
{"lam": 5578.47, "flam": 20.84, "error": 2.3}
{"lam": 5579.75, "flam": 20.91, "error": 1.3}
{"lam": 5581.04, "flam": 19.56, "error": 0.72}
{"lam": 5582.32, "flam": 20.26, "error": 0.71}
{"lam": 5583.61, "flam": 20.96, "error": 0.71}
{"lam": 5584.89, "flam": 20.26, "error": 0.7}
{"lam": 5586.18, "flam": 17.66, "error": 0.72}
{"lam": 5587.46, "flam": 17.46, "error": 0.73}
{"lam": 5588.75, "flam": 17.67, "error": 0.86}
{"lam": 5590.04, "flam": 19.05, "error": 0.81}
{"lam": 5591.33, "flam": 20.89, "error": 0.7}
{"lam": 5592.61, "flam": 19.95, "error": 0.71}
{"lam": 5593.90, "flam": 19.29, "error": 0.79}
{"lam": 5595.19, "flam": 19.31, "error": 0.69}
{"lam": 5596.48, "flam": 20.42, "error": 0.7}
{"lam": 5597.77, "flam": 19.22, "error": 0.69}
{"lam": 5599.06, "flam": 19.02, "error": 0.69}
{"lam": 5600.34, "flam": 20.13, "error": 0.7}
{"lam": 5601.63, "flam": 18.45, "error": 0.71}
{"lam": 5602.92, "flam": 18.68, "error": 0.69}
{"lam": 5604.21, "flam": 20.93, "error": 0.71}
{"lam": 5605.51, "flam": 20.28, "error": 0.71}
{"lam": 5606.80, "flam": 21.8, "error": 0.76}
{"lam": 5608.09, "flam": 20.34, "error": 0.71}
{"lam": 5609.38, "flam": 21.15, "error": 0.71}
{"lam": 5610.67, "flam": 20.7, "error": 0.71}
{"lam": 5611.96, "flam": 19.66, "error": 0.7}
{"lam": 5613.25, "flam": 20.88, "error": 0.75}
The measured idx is 18.8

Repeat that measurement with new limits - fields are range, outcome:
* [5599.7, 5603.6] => 19.1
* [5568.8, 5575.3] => 19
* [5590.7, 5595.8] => 19.9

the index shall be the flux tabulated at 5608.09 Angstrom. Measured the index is 20.34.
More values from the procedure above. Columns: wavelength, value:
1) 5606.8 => 21.8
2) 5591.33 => 20.89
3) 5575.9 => 18.08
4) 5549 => 20.96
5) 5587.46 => 17.46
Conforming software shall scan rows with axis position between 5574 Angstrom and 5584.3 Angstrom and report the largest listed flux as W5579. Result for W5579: 20.96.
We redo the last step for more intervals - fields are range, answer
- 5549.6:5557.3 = 21.72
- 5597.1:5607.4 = 21.8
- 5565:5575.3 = 20.28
